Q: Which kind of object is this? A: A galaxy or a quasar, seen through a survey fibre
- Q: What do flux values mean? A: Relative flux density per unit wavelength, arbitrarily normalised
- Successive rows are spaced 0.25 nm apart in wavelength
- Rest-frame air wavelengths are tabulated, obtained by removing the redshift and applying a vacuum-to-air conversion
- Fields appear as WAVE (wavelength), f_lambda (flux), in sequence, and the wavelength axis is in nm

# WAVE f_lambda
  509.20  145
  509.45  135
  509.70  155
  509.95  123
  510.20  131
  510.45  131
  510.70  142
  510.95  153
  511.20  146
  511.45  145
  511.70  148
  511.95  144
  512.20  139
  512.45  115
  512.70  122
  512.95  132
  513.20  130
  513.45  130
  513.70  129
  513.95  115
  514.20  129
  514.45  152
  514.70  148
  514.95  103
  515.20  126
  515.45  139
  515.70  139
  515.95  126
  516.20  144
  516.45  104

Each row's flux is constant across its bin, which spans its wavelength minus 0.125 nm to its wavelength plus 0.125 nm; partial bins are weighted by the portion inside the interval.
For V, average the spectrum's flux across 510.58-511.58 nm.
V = 147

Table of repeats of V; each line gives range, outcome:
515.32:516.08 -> 135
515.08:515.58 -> 133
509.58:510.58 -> 135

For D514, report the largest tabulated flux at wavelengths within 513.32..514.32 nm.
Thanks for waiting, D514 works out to 130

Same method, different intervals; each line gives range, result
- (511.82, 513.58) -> 144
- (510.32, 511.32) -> 153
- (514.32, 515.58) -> 152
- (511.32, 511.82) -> 148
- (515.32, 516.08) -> 139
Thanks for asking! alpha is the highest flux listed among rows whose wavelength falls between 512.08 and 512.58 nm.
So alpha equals 139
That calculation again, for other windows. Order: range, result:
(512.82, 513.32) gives 132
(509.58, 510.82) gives 155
